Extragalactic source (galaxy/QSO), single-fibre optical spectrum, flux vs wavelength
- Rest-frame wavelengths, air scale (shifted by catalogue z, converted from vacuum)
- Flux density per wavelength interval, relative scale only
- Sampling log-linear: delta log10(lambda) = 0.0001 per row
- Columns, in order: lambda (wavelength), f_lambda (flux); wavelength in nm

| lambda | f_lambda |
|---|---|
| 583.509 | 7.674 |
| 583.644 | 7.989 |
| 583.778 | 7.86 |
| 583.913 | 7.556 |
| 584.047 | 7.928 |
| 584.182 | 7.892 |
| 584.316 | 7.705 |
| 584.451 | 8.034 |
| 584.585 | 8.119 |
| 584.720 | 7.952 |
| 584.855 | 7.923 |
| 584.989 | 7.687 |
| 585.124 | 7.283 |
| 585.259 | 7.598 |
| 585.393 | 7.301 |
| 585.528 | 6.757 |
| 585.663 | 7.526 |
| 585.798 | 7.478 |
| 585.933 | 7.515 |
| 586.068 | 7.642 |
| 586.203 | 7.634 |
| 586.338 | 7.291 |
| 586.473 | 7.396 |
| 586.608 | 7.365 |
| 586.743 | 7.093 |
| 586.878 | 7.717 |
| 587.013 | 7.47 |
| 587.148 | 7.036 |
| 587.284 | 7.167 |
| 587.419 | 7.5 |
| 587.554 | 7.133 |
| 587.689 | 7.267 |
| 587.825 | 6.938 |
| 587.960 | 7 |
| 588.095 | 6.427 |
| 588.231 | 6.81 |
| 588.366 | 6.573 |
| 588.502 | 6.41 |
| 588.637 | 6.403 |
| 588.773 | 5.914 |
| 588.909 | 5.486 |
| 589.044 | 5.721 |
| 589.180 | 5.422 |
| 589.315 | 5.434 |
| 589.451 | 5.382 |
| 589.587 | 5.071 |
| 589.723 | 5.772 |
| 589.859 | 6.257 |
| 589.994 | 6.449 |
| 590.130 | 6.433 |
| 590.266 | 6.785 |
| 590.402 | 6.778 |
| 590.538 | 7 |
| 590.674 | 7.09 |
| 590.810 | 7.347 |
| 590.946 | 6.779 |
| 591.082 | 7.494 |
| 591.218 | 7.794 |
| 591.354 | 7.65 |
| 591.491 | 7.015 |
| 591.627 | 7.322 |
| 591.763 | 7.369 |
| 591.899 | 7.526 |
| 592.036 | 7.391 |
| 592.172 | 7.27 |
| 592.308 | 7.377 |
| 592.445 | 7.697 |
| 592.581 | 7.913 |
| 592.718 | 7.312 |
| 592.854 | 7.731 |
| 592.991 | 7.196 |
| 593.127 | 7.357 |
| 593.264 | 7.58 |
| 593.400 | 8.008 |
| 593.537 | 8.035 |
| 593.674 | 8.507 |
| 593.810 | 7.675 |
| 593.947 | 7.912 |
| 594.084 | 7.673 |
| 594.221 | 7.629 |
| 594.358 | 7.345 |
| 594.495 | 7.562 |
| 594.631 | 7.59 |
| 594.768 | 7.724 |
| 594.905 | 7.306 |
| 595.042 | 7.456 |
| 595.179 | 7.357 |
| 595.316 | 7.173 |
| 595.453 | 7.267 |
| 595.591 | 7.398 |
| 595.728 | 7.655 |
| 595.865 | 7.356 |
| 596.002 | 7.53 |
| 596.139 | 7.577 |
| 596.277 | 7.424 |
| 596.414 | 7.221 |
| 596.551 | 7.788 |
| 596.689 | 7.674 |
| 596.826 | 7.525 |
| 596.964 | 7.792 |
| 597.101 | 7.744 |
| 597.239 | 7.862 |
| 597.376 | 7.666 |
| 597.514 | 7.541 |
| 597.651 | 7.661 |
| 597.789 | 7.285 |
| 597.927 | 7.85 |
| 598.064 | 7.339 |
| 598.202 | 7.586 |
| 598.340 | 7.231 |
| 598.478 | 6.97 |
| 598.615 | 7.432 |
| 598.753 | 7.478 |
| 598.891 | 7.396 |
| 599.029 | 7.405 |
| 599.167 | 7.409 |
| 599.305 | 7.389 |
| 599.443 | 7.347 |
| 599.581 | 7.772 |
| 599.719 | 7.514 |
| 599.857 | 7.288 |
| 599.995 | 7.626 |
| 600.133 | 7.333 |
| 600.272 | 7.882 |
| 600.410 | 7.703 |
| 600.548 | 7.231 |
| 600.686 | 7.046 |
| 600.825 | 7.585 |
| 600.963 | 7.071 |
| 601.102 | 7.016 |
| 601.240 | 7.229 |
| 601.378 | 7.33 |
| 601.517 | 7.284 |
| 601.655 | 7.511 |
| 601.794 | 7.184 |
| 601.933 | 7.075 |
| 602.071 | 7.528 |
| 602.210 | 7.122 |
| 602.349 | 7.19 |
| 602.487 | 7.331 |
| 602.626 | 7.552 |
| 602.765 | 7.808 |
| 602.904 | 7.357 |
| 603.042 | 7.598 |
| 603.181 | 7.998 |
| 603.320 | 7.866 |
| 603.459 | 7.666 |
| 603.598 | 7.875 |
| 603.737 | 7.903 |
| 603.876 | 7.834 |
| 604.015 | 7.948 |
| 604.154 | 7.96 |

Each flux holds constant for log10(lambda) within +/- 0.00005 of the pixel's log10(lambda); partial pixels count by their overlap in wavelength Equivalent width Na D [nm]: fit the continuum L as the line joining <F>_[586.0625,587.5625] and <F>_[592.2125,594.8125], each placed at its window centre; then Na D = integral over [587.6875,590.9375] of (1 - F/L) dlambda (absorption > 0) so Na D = 0.50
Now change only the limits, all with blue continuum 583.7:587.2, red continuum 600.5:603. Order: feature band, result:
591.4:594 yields -0.047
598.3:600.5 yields -0.031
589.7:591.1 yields 0.139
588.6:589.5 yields 0.222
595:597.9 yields -0.052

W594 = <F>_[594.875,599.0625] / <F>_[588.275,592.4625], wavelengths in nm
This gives 1.1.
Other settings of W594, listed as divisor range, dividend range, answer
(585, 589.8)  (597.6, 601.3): 1.09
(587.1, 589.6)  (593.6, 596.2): 1.18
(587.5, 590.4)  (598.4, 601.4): 1.18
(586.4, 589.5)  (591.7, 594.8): 1.14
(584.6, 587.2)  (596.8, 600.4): 1.01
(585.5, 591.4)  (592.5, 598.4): 1.11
